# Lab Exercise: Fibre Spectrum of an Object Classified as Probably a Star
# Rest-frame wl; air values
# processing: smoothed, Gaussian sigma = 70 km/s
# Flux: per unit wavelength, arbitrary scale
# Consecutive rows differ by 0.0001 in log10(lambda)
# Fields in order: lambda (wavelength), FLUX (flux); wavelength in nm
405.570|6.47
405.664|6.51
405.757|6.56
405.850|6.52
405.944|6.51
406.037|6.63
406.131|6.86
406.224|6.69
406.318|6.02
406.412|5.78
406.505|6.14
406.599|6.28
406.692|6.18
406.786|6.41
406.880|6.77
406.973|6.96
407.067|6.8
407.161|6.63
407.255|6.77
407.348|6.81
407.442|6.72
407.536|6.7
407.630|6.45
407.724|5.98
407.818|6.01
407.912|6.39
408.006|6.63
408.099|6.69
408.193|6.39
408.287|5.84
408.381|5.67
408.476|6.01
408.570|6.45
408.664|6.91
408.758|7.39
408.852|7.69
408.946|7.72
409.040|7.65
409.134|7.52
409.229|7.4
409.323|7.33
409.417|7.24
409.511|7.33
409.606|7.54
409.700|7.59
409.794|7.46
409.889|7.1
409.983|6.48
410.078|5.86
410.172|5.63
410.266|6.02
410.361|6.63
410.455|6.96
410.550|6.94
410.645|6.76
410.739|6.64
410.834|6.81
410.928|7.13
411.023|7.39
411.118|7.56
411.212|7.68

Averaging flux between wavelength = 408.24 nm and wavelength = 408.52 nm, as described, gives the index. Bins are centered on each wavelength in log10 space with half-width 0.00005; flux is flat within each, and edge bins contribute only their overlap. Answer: 5.82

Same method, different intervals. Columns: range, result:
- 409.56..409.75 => 7.59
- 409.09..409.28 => 7.43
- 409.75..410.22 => 6.5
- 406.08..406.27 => 6.77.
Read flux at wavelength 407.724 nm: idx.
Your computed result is 5.98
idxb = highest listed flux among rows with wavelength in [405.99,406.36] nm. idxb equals 6.86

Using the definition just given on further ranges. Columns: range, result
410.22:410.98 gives 7.13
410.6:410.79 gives 6.76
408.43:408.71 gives 6.91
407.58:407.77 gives 6.45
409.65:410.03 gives 7.59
